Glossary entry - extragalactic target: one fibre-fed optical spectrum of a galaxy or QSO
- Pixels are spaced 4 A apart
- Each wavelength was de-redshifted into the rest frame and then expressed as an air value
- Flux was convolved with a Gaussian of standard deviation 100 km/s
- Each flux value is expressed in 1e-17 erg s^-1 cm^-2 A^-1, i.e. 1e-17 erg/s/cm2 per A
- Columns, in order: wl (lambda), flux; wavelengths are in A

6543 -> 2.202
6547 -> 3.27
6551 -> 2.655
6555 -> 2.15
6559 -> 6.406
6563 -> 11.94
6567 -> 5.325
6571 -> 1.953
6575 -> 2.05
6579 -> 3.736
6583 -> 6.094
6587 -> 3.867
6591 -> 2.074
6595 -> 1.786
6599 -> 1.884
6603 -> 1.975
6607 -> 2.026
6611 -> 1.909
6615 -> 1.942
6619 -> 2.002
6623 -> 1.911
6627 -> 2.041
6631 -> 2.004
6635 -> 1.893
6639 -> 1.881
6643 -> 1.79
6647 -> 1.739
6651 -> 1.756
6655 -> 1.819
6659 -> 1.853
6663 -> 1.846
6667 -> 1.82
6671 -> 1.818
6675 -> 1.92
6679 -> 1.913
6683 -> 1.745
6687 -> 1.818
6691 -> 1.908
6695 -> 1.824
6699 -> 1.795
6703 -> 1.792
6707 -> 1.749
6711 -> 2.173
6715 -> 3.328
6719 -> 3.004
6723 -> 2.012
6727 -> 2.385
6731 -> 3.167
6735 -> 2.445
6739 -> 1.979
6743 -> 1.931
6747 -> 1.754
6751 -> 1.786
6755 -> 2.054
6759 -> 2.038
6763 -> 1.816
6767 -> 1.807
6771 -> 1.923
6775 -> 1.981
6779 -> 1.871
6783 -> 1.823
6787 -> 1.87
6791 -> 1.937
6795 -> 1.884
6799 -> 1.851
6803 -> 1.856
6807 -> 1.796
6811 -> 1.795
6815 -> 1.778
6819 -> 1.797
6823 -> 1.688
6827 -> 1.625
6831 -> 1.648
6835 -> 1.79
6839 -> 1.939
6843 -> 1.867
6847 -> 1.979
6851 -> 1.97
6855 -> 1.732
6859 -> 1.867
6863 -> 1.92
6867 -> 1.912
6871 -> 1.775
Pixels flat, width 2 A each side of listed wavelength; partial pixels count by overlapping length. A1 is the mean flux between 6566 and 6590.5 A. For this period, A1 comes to 3.67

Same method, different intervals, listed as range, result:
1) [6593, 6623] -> 1.93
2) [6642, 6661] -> 1.79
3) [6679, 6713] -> 1.85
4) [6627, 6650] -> 1.87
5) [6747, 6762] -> 1.92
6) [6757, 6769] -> 1.89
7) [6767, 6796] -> 1.89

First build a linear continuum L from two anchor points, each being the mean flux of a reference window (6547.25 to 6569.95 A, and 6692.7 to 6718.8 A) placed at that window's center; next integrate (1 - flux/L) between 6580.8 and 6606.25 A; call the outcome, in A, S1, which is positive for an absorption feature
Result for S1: 9.6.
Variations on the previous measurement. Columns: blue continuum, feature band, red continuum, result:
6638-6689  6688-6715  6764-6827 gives -2.2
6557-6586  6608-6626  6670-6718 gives 9.4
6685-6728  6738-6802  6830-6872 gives 4.3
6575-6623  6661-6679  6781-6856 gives 3.8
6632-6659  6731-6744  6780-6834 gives -3.5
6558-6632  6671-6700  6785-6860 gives 9.2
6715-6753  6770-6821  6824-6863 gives 4.7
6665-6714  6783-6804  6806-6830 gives -1.3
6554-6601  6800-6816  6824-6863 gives 2.4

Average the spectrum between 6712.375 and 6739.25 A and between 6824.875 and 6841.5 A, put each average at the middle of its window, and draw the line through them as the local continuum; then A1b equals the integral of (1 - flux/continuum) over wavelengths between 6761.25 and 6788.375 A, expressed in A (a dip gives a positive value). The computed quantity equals 4.4 A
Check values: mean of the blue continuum 2.65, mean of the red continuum 1.75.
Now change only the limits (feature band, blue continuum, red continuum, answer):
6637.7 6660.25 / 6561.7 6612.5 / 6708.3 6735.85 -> 9.41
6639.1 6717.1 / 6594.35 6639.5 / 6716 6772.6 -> 5.30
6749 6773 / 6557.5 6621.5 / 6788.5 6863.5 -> 4.06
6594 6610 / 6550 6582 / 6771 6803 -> 8.64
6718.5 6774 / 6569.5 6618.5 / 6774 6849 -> -1.62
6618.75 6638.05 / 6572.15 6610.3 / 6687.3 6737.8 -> 4.88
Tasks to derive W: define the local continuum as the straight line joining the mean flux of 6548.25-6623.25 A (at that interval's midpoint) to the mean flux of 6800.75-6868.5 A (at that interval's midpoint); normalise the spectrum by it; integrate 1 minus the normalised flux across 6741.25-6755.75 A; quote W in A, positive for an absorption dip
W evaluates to 3.0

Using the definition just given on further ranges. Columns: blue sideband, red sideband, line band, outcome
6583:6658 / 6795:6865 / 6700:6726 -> -4.39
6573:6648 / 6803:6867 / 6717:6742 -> -4.89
